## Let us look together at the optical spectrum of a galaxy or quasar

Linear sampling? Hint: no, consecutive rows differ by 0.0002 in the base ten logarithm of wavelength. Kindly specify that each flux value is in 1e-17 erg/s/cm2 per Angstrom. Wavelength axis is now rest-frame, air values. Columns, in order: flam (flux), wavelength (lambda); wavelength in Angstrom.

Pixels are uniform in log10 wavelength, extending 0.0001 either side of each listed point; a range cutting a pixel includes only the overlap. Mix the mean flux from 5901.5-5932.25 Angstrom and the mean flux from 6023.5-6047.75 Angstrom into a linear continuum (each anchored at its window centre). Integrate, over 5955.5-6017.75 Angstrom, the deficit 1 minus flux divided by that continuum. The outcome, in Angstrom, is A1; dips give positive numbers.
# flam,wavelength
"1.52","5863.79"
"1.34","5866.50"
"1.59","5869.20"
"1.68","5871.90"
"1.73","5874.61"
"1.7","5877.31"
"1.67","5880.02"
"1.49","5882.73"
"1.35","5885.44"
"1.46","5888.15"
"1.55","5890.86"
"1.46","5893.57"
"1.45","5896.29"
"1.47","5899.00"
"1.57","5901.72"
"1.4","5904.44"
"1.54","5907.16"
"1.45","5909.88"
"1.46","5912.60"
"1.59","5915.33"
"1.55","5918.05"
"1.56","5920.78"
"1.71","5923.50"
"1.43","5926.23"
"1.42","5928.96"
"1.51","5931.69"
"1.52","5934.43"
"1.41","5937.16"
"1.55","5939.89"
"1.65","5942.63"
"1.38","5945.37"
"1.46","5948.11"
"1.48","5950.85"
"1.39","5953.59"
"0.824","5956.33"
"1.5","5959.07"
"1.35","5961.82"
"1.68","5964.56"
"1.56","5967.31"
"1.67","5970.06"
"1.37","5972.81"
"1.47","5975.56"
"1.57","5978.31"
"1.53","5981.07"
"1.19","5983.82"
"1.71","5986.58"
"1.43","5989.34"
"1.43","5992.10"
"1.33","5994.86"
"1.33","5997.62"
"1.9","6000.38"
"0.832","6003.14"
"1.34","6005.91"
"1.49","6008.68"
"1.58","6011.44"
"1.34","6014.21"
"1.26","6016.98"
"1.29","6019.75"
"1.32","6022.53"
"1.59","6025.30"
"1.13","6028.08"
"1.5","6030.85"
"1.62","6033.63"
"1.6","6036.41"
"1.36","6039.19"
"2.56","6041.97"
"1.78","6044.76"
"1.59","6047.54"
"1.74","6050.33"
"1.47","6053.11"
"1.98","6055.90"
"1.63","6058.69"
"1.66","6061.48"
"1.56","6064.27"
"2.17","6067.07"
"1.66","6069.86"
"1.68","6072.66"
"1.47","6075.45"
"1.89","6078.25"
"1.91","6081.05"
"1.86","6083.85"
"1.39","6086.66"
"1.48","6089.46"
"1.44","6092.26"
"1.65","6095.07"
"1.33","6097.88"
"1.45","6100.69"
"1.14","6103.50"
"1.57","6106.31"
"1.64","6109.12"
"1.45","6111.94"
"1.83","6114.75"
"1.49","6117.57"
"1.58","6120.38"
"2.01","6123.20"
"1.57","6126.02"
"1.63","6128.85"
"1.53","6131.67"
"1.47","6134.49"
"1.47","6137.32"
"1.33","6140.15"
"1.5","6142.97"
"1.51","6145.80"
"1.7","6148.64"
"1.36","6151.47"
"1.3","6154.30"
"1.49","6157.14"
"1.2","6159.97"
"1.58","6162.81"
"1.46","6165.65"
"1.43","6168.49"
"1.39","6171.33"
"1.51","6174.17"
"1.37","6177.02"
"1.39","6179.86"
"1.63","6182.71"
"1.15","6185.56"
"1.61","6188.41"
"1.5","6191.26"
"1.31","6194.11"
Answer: 6.1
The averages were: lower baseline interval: 1.51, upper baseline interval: 1.63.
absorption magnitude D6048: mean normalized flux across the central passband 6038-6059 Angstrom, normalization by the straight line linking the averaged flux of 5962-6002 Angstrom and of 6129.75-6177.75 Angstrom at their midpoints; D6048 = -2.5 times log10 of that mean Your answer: -0.195 mag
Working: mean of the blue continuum 1.5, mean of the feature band 1.77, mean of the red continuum 1.45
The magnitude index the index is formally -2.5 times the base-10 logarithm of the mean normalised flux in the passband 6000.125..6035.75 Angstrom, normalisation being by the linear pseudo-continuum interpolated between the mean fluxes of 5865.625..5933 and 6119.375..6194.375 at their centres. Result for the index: 0.089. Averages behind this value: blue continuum 1.53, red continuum 1.48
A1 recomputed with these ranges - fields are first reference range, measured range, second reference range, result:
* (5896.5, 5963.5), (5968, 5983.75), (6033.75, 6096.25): 0.52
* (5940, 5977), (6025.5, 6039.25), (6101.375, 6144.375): 0.27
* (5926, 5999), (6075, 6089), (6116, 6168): -2.02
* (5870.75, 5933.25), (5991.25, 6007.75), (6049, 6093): 2.65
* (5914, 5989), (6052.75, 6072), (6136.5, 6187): -3.83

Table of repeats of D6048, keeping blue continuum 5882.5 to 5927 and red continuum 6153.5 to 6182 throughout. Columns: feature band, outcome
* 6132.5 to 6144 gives -0.01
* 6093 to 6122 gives -0.06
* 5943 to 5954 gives 0.03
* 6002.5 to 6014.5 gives 0.10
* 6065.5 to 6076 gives -0.21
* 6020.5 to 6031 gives 0.08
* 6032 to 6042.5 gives -0.17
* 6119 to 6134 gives -0.15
